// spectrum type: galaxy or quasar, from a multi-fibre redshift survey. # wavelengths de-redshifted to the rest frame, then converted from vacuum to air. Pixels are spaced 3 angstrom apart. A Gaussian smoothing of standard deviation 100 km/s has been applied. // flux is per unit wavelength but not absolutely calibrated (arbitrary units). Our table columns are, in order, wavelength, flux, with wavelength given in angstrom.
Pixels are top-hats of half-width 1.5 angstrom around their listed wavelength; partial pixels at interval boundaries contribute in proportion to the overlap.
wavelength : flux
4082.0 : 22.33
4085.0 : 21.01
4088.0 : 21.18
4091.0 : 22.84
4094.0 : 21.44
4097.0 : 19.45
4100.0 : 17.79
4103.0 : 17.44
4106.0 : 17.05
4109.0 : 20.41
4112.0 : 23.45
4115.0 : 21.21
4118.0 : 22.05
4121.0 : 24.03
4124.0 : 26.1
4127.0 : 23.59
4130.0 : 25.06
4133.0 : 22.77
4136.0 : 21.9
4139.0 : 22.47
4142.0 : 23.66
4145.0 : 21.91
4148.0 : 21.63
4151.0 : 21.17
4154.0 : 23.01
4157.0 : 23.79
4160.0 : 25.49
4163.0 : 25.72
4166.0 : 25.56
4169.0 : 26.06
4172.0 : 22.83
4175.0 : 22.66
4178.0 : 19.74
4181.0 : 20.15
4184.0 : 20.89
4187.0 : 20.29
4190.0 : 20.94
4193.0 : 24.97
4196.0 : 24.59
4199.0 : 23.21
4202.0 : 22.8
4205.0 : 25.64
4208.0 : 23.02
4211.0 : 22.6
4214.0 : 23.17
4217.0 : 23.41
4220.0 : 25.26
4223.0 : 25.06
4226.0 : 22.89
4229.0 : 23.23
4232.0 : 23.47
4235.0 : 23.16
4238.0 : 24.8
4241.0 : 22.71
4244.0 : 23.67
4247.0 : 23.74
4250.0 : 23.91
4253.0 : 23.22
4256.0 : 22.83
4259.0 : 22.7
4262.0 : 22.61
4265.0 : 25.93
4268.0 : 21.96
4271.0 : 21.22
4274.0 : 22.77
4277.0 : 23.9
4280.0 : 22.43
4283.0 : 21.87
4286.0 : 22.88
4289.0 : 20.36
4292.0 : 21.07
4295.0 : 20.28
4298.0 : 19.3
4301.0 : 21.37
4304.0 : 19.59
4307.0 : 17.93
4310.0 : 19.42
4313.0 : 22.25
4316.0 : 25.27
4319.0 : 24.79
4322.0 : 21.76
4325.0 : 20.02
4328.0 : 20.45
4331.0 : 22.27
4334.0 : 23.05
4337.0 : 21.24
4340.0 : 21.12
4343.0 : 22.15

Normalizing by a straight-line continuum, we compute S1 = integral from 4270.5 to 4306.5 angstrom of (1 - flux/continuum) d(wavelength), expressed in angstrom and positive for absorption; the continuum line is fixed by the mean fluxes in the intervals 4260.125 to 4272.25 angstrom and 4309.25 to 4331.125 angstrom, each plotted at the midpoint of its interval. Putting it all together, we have 2.0 angstrom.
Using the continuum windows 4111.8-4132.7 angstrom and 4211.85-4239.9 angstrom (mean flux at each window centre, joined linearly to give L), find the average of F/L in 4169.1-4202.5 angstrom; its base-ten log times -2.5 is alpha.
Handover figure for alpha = 0.07 mag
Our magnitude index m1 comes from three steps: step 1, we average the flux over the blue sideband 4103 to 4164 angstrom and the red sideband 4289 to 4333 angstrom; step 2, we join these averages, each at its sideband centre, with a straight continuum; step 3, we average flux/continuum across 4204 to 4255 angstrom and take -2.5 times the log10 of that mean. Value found -0.088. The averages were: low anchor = 22.7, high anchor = 21.1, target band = 23.7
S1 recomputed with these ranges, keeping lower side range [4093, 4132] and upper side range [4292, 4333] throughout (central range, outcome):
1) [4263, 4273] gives -0.84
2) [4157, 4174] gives -2.82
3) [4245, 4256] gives -1.17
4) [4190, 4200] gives -1.15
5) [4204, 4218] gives -1.43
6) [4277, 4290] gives -0.60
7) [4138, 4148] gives -0.51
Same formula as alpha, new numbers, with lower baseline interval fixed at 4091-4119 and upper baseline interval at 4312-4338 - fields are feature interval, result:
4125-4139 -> -0.145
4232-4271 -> -0.084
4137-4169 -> -0.143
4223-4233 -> -0.101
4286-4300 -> 0.075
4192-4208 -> -0.144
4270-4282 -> -0.036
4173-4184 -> -0.003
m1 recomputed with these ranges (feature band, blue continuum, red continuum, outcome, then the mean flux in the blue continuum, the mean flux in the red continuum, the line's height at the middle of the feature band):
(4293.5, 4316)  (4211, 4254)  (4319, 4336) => 0.09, 23.7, 21.8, 22.2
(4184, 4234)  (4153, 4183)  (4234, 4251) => 0.01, 23.5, 23.7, 23.6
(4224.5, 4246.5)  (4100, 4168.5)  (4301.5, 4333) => -0.07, 22.6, 21.4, 22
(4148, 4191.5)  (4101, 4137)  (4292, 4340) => -0.04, 22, 21.3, 21.8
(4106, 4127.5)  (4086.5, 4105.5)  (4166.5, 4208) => -0.10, 19.9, 22.8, 20.5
